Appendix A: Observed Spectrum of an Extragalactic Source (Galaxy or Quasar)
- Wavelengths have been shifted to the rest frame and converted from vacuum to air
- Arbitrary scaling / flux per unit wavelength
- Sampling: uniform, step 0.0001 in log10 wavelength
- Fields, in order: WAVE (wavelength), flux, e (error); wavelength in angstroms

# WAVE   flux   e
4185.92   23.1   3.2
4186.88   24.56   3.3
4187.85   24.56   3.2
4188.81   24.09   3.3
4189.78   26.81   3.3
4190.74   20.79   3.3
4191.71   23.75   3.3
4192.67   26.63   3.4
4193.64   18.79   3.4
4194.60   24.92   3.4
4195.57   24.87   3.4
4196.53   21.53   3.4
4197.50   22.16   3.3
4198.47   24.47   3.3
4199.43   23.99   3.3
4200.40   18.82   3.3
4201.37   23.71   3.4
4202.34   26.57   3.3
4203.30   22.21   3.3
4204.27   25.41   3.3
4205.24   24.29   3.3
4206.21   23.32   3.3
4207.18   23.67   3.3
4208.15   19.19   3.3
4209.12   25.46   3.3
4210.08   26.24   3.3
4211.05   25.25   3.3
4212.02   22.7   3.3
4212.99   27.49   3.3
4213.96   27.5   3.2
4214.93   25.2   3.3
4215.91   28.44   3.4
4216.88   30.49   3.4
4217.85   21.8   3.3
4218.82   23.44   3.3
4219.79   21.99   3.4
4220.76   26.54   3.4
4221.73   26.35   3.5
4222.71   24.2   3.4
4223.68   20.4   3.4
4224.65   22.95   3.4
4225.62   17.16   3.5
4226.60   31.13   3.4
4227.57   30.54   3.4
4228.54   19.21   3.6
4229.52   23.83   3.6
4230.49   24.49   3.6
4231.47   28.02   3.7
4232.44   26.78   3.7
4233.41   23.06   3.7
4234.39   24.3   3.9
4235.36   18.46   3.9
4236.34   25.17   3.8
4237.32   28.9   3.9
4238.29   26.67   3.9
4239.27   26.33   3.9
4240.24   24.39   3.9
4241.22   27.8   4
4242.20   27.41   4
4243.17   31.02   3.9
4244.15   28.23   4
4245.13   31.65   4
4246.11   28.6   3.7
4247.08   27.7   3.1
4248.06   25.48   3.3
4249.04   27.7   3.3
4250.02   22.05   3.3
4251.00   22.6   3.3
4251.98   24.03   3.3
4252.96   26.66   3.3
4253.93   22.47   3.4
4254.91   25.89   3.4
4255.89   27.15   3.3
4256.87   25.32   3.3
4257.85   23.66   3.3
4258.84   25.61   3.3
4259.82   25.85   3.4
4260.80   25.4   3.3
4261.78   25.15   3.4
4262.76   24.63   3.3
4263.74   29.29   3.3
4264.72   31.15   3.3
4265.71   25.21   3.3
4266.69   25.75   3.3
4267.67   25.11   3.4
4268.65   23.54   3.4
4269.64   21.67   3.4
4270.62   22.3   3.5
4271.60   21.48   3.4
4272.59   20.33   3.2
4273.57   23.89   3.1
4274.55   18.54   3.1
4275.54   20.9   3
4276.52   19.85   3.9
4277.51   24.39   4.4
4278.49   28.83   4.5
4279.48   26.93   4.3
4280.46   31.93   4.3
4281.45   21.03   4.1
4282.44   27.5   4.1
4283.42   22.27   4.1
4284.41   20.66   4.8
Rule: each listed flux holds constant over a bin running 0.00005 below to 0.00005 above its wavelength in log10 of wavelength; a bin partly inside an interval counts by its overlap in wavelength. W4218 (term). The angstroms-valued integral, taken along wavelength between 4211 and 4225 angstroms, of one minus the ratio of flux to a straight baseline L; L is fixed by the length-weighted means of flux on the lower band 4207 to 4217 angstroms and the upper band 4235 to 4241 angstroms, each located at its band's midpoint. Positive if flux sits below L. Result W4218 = 0.2 angstroms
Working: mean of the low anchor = 25.5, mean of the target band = 25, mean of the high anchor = 25.2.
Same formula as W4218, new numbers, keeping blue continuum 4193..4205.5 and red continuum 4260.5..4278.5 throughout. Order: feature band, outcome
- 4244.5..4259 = -1.2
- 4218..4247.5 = -2.4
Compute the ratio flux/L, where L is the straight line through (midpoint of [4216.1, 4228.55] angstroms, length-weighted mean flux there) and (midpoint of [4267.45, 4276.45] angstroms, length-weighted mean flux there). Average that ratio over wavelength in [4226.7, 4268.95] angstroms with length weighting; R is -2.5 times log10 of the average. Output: -0.123 mag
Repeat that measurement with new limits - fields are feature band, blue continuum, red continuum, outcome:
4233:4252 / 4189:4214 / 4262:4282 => -0.09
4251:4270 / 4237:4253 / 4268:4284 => -0.01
